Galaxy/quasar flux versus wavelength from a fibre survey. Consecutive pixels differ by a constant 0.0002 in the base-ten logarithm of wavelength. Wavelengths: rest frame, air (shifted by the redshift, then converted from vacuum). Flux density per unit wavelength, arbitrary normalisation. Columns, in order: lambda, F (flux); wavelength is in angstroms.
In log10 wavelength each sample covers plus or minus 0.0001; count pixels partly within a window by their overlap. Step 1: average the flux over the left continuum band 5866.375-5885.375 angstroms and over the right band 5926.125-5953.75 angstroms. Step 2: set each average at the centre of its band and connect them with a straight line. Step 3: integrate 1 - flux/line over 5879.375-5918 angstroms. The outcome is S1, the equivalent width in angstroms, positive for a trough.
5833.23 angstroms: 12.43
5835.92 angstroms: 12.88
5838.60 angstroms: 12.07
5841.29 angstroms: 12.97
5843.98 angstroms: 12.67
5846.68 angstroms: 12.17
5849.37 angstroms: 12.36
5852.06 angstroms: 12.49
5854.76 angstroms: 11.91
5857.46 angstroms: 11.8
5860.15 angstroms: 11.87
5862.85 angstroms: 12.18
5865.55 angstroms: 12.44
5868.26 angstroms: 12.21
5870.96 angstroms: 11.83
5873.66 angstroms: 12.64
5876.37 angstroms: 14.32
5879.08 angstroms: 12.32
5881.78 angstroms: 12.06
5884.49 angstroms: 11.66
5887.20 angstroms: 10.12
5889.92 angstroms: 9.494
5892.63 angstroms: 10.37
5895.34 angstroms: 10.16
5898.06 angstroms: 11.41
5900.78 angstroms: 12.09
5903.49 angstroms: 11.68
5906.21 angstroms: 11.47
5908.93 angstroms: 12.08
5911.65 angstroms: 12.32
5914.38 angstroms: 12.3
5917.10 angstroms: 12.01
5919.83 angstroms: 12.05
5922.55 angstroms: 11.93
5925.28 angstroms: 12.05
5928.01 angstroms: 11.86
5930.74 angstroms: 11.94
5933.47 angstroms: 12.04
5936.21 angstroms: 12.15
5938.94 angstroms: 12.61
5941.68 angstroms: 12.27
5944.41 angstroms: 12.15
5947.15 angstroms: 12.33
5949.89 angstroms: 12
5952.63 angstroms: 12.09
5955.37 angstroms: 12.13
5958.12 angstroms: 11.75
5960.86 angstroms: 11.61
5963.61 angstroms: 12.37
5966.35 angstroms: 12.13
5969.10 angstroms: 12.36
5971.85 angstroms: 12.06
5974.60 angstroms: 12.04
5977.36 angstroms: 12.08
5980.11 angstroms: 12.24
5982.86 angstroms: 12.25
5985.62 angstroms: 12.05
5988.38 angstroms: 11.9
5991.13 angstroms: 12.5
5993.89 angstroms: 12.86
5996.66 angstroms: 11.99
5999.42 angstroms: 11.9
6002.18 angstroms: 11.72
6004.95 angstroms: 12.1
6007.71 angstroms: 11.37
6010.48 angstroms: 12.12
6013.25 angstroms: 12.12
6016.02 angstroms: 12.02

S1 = 3.0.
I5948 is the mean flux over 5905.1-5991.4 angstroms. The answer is 12.1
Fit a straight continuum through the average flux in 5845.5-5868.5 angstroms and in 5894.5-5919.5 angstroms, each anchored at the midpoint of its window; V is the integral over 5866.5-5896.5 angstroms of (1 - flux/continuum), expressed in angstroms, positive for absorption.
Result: 1.0 angstroms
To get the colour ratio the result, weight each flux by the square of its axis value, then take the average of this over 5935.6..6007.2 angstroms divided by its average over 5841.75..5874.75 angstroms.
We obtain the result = 1.0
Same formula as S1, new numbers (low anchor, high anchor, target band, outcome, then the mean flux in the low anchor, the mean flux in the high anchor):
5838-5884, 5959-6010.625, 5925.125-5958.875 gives 0.2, 12.4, 12.1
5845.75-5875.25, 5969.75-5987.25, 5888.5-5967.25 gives 2.1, 12.2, 12.1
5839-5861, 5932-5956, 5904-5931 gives 0.5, 12.3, 12.2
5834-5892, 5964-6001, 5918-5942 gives 0.1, 12.1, 12.2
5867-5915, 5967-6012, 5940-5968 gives -0.3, 11.7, 12.1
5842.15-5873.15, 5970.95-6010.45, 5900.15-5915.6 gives 0.2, 12.2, 12.1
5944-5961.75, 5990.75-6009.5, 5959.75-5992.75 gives -0.3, 12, 12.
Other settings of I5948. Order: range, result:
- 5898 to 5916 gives 11.9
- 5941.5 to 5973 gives 12.1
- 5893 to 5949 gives 11.9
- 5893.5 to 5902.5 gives 11.2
